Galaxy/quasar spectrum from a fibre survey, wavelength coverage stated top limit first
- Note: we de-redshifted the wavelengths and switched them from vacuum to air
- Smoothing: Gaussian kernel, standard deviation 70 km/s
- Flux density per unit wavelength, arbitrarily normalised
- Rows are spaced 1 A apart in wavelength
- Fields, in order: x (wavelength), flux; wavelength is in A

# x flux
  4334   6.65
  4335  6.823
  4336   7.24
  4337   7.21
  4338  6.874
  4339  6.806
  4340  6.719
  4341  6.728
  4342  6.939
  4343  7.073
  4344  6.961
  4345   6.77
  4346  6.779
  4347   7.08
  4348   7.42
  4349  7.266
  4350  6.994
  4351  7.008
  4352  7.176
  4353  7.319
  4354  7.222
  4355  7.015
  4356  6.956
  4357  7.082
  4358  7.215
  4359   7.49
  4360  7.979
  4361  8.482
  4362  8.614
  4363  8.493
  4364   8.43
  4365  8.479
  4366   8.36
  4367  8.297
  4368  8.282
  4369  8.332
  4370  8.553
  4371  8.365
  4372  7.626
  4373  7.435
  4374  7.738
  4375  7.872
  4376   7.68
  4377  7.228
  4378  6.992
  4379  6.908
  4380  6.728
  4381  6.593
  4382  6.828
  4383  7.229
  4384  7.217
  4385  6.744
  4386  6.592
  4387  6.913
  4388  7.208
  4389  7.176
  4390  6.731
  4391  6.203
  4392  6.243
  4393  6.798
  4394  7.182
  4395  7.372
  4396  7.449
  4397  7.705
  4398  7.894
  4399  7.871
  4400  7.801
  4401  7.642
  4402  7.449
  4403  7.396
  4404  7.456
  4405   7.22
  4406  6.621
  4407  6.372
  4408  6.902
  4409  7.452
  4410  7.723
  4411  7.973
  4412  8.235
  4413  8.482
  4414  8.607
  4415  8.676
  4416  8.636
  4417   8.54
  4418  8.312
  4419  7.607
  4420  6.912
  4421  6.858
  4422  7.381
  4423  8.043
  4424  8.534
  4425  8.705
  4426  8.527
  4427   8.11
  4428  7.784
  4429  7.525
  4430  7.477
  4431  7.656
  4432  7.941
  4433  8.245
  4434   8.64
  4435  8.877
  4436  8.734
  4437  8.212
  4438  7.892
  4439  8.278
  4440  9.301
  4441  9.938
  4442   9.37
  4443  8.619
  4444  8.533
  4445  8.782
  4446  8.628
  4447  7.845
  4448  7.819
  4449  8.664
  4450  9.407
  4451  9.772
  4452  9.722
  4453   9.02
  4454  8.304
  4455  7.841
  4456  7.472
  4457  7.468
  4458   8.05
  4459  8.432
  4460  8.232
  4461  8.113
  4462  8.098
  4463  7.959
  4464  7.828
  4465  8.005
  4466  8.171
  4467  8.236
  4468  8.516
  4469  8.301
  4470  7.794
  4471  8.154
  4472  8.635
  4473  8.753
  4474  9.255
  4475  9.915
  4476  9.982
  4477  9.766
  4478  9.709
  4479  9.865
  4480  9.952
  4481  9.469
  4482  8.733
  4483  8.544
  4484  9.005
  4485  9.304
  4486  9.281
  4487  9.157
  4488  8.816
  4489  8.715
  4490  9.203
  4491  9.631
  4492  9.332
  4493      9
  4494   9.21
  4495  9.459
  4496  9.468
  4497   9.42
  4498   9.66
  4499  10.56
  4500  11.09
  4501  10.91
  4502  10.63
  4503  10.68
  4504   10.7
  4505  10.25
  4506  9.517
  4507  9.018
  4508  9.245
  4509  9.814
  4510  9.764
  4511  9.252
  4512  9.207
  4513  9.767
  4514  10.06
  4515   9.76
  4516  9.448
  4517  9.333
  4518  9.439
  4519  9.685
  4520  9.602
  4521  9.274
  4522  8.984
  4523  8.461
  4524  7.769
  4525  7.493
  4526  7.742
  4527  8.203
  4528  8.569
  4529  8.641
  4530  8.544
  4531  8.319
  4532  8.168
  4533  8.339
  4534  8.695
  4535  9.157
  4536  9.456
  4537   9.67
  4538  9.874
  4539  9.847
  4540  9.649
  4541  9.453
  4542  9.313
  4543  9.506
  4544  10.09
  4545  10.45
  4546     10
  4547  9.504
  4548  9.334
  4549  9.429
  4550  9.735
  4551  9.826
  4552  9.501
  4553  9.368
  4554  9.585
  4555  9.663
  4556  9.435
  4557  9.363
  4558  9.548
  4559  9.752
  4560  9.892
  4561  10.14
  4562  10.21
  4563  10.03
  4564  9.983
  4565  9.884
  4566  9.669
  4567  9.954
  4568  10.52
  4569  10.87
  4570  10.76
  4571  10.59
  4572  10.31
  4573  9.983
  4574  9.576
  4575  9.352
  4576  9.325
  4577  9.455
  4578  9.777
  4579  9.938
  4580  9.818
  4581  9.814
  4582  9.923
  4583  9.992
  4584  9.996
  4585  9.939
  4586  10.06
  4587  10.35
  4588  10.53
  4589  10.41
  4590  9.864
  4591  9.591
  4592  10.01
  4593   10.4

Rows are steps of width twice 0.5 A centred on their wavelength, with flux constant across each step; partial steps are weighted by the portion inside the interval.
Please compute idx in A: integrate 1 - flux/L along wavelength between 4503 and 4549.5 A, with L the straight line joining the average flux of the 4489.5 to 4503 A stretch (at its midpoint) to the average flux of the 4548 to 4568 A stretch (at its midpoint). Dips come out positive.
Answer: 2.5 A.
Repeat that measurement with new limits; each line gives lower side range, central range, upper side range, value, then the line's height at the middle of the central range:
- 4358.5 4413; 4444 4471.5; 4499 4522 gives 1.61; 8.85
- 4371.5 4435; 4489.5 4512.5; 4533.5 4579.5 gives -2.12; 8.96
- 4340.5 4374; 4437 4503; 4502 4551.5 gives -1.52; 8.74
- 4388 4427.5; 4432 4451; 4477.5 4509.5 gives -0.62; 8.39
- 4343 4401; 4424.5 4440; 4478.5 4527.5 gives 0.22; 8.33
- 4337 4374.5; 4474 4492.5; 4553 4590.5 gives -0.83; 8.95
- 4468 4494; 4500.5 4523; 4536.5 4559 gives -0.85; 9.36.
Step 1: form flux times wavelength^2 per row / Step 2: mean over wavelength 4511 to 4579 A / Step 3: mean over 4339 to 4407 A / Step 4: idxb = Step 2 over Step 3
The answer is 1.4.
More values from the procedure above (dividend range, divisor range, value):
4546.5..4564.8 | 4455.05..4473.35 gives 1.24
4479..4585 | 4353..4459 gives 1.28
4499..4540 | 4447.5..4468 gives 1.15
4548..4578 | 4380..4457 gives 1.33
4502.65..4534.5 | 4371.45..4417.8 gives 1.30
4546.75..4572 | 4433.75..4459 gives 1.21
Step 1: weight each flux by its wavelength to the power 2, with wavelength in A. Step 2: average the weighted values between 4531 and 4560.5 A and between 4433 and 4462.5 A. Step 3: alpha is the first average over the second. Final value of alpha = 1.2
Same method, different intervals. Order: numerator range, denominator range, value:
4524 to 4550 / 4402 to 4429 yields 1.23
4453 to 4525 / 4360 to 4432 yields 1.25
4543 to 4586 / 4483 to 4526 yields 1.07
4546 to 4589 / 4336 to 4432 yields 1.43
